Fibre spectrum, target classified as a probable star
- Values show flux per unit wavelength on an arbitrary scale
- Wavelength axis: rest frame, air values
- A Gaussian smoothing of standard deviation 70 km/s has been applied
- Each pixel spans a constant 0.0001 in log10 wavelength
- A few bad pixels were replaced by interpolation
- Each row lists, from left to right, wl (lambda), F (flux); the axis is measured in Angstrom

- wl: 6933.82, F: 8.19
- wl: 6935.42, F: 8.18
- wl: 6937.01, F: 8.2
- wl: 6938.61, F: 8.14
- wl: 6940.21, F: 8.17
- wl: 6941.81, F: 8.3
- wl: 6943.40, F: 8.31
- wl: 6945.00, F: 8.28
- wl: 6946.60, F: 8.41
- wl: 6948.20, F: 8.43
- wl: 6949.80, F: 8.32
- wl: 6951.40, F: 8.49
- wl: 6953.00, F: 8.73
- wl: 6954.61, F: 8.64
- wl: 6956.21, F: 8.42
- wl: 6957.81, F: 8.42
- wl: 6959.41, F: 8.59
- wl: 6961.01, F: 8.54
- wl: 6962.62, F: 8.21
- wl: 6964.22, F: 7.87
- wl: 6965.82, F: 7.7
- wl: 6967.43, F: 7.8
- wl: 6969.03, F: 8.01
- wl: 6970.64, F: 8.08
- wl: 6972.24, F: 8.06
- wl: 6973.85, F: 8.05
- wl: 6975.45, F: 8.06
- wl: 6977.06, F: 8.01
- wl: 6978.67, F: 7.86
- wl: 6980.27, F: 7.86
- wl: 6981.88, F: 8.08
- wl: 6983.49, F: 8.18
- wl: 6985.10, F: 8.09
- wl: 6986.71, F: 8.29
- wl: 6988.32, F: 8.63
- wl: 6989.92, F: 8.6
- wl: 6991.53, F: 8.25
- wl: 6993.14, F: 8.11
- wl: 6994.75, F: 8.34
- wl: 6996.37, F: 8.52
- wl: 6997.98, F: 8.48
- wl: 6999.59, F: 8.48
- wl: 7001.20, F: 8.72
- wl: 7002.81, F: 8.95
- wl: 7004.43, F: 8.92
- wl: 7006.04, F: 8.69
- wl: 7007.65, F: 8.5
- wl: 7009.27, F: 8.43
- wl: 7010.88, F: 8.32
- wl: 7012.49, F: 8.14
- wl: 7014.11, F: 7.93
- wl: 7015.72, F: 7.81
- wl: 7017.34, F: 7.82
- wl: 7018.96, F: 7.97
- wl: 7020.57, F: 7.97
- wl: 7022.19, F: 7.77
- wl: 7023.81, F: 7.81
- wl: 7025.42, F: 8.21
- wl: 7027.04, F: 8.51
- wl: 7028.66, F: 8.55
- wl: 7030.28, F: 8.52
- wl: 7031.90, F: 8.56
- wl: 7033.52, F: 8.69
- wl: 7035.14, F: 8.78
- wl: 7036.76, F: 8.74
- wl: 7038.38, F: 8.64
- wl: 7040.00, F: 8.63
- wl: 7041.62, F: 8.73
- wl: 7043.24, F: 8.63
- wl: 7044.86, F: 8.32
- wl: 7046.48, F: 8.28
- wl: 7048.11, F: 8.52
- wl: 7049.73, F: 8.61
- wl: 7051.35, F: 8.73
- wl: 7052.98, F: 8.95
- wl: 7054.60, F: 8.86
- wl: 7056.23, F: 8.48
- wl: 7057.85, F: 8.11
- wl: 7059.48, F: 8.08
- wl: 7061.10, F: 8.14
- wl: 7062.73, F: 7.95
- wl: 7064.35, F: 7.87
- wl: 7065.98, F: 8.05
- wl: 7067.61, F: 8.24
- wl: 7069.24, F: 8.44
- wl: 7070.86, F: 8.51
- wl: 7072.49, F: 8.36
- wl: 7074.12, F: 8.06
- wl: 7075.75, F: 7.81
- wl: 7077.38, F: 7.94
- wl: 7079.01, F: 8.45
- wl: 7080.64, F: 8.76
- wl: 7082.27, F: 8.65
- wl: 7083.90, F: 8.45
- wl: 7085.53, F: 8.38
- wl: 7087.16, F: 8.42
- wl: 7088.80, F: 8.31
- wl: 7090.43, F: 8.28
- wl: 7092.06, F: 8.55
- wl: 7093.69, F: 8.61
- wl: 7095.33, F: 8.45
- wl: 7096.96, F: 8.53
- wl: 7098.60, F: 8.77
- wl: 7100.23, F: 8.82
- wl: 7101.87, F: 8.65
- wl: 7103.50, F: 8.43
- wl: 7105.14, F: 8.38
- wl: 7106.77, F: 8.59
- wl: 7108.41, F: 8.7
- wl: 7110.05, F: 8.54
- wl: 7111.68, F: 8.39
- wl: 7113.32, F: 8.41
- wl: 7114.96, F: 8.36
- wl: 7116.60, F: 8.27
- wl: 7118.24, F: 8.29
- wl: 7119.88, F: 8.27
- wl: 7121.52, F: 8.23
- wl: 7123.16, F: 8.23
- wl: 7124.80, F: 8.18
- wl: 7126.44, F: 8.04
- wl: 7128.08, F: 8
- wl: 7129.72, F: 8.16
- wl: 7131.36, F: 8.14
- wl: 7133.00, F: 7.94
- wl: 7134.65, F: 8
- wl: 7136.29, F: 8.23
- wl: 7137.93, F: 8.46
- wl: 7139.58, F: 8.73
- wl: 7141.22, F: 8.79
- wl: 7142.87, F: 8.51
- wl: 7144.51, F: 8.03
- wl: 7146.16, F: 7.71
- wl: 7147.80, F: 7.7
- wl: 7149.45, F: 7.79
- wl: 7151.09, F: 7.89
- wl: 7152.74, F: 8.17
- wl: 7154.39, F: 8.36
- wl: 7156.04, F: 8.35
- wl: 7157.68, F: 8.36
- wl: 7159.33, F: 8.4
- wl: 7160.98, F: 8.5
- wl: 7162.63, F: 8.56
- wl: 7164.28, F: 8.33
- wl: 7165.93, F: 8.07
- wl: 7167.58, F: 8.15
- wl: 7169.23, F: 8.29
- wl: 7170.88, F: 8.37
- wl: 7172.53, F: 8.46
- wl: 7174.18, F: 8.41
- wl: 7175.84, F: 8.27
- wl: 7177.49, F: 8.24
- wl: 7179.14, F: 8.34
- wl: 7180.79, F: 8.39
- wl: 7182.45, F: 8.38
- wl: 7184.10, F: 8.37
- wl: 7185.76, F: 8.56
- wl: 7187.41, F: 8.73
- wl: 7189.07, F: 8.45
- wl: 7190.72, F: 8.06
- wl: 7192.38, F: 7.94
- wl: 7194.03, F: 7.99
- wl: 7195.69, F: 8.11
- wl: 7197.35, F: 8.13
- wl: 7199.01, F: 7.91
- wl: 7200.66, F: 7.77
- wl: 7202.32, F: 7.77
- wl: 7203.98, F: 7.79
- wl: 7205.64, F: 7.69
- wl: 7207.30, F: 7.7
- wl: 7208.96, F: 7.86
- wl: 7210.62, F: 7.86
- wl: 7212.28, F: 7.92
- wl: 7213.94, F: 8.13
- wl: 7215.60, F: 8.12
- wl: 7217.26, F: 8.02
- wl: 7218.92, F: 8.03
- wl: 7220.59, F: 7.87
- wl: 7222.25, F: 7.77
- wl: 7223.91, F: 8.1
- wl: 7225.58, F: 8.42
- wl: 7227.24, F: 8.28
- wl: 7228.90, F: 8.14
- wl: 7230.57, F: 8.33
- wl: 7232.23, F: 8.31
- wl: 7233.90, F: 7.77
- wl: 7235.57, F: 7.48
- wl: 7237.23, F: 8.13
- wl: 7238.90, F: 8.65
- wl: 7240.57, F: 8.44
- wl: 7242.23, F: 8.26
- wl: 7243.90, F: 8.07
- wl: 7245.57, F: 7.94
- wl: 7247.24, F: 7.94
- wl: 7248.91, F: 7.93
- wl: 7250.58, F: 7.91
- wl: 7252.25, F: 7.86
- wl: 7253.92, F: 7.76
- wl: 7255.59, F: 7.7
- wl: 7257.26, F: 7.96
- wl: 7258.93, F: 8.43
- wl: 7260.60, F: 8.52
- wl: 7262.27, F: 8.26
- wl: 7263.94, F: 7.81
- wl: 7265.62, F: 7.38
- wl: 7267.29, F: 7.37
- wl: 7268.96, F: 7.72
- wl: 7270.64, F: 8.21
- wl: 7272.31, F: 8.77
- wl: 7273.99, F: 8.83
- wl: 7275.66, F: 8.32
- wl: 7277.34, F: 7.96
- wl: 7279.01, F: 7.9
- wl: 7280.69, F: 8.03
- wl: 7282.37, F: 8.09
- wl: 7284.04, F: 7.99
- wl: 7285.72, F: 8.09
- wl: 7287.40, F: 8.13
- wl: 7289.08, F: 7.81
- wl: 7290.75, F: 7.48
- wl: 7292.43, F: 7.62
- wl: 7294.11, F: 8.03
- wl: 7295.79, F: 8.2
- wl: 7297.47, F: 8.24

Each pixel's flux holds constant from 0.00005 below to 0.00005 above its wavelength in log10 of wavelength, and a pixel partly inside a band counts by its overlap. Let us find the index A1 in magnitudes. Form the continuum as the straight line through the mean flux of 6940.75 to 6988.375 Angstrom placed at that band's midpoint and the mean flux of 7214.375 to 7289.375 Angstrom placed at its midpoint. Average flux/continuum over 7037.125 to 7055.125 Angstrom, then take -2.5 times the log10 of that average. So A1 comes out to -0.059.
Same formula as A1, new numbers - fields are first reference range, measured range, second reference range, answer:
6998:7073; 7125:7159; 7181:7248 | 0.00 mag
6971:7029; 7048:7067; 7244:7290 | -0.02 mag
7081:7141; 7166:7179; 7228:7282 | -0.01 mag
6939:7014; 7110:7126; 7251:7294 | -0.02 mag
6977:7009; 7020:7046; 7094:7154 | -0.01 mag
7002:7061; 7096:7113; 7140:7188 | -0.03 mag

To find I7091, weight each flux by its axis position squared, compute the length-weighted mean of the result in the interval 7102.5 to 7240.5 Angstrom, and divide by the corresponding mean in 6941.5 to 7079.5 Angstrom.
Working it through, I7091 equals 1.03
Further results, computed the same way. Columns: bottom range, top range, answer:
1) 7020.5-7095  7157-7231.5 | 1.01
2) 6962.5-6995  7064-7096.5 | 1.06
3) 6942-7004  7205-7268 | 1.04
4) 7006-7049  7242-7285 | 1.03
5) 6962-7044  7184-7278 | 1.04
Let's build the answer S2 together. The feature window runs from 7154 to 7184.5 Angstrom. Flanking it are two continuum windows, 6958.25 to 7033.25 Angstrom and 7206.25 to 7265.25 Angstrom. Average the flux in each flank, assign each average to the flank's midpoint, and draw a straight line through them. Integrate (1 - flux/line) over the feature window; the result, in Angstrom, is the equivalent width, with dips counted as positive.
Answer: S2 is -0.9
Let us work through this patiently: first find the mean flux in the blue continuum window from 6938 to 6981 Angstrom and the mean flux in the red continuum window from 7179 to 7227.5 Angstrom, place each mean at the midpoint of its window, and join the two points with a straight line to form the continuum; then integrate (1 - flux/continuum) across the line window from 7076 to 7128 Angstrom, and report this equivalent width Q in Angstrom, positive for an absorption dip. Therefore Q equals -1.8 Angstrom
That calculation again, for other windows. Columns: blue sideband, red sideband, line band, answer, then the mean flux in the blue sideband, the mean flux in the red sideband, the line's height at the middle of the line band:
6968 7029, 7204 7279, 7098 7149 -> -1.1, 8.23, 8.04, 8.13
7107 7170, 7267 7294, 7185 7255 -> 0.7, 8.25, 8.03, 8.13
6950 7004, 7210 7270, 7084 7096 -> -0.4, 8.28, 8.02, 8.17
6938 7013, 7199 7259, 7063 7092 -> -0.4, 8.31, 8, 8.18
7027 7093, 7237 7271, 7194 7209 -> 0.5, 8.43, 8.01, 8.12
